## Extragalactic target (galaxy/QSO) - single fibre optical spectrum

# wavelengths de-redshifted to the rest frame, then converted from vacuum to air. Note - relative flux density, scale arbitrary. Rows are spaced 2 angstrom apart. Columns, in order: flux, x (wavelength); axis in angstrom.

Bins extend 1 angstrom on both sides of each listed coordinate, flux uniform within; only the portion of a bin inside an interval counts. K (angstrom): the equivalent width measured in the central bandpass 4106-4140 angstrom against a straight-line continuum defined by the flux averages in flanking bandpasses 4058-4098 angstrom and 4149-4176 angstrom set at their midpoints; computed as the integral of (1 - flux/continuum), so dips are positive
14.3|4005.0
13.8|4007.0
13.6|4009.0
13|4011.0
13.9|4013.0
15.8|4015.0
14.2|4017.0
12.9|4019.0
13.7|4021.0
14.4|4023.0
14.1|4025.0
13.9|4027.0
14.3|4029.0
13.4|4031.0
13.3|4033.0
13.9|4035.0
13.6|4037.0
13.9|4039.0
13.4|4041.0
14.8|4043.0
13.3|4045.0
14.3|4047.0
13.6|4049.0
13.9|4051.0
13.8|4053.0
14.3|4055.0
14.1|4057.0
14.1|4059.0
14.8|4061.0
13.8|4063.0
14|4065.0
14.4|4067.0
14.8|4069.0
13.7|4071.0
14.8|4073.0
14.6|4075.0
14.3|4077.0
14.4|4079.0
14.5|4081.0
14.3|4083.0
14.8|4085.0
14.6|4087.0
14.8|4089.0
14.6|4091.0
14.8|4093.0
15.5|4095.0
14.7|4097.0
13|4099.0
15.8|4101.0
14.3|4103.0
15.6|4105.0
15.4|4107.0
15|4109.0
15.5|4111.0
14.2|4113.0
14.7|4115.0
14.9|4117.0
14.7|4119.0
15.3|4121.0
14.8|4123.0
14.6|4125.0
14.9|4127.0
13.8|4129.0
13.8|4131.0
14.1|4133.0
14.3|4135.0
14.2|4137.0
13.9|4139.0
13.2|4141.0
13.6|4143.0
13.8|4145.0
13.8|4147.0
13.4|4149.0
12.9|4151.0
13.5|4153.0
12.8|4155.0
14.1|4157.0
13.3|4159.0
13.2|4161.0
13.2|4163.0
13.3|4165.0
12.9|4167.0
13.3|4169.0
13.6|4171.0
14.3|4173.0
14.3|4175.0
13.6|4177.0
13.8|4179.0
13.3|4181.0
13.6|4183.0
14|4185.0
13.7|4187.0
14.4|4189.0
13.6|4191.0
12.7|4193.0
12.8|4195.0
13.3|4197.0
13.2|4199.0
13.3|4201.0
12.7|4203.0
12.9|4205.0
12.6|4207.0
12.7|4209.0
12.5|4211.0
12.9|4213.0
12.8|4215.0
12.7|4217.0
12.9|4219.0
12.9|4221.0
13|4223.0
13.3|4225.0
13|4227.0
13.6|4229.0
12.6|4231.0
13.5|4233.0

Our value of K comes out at -1.6 angstrom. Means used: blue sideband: 14.5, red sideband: 13.4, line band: 14.6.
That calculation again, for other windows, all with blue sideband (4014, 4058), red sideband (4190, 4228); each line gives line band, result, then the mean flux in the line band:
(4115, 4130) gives -1.4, 14.7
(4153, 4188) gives -1.0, 13.5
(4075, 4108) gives -2.6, 14.7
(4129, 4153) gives -0.7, 13.7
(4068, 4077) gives -0.5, 14.5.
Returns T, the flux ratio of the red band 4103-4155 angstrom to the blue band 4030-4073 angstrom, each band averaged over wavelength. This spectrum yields 1.0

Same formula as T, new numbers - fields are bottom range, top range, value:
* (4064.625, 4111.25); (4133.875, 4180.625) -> 0.93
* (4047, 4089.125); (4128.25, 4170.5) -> 0.95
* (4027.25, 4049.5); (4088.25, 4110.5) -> 1.08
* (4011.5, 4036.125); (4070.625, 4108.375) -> 1.05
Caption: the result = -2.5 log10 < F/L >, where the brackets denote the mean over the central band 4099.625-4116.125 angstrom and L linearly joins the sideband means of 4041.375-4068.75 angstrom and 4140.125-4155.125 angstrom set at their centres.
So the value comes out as -0.10 mag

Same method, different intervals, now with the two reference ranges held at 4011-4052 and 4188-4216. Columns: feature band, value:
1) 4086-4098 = -0.09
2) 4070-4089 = -0.06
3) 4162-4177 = -0.03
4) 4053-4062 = -0.04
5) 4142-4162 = -0.01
